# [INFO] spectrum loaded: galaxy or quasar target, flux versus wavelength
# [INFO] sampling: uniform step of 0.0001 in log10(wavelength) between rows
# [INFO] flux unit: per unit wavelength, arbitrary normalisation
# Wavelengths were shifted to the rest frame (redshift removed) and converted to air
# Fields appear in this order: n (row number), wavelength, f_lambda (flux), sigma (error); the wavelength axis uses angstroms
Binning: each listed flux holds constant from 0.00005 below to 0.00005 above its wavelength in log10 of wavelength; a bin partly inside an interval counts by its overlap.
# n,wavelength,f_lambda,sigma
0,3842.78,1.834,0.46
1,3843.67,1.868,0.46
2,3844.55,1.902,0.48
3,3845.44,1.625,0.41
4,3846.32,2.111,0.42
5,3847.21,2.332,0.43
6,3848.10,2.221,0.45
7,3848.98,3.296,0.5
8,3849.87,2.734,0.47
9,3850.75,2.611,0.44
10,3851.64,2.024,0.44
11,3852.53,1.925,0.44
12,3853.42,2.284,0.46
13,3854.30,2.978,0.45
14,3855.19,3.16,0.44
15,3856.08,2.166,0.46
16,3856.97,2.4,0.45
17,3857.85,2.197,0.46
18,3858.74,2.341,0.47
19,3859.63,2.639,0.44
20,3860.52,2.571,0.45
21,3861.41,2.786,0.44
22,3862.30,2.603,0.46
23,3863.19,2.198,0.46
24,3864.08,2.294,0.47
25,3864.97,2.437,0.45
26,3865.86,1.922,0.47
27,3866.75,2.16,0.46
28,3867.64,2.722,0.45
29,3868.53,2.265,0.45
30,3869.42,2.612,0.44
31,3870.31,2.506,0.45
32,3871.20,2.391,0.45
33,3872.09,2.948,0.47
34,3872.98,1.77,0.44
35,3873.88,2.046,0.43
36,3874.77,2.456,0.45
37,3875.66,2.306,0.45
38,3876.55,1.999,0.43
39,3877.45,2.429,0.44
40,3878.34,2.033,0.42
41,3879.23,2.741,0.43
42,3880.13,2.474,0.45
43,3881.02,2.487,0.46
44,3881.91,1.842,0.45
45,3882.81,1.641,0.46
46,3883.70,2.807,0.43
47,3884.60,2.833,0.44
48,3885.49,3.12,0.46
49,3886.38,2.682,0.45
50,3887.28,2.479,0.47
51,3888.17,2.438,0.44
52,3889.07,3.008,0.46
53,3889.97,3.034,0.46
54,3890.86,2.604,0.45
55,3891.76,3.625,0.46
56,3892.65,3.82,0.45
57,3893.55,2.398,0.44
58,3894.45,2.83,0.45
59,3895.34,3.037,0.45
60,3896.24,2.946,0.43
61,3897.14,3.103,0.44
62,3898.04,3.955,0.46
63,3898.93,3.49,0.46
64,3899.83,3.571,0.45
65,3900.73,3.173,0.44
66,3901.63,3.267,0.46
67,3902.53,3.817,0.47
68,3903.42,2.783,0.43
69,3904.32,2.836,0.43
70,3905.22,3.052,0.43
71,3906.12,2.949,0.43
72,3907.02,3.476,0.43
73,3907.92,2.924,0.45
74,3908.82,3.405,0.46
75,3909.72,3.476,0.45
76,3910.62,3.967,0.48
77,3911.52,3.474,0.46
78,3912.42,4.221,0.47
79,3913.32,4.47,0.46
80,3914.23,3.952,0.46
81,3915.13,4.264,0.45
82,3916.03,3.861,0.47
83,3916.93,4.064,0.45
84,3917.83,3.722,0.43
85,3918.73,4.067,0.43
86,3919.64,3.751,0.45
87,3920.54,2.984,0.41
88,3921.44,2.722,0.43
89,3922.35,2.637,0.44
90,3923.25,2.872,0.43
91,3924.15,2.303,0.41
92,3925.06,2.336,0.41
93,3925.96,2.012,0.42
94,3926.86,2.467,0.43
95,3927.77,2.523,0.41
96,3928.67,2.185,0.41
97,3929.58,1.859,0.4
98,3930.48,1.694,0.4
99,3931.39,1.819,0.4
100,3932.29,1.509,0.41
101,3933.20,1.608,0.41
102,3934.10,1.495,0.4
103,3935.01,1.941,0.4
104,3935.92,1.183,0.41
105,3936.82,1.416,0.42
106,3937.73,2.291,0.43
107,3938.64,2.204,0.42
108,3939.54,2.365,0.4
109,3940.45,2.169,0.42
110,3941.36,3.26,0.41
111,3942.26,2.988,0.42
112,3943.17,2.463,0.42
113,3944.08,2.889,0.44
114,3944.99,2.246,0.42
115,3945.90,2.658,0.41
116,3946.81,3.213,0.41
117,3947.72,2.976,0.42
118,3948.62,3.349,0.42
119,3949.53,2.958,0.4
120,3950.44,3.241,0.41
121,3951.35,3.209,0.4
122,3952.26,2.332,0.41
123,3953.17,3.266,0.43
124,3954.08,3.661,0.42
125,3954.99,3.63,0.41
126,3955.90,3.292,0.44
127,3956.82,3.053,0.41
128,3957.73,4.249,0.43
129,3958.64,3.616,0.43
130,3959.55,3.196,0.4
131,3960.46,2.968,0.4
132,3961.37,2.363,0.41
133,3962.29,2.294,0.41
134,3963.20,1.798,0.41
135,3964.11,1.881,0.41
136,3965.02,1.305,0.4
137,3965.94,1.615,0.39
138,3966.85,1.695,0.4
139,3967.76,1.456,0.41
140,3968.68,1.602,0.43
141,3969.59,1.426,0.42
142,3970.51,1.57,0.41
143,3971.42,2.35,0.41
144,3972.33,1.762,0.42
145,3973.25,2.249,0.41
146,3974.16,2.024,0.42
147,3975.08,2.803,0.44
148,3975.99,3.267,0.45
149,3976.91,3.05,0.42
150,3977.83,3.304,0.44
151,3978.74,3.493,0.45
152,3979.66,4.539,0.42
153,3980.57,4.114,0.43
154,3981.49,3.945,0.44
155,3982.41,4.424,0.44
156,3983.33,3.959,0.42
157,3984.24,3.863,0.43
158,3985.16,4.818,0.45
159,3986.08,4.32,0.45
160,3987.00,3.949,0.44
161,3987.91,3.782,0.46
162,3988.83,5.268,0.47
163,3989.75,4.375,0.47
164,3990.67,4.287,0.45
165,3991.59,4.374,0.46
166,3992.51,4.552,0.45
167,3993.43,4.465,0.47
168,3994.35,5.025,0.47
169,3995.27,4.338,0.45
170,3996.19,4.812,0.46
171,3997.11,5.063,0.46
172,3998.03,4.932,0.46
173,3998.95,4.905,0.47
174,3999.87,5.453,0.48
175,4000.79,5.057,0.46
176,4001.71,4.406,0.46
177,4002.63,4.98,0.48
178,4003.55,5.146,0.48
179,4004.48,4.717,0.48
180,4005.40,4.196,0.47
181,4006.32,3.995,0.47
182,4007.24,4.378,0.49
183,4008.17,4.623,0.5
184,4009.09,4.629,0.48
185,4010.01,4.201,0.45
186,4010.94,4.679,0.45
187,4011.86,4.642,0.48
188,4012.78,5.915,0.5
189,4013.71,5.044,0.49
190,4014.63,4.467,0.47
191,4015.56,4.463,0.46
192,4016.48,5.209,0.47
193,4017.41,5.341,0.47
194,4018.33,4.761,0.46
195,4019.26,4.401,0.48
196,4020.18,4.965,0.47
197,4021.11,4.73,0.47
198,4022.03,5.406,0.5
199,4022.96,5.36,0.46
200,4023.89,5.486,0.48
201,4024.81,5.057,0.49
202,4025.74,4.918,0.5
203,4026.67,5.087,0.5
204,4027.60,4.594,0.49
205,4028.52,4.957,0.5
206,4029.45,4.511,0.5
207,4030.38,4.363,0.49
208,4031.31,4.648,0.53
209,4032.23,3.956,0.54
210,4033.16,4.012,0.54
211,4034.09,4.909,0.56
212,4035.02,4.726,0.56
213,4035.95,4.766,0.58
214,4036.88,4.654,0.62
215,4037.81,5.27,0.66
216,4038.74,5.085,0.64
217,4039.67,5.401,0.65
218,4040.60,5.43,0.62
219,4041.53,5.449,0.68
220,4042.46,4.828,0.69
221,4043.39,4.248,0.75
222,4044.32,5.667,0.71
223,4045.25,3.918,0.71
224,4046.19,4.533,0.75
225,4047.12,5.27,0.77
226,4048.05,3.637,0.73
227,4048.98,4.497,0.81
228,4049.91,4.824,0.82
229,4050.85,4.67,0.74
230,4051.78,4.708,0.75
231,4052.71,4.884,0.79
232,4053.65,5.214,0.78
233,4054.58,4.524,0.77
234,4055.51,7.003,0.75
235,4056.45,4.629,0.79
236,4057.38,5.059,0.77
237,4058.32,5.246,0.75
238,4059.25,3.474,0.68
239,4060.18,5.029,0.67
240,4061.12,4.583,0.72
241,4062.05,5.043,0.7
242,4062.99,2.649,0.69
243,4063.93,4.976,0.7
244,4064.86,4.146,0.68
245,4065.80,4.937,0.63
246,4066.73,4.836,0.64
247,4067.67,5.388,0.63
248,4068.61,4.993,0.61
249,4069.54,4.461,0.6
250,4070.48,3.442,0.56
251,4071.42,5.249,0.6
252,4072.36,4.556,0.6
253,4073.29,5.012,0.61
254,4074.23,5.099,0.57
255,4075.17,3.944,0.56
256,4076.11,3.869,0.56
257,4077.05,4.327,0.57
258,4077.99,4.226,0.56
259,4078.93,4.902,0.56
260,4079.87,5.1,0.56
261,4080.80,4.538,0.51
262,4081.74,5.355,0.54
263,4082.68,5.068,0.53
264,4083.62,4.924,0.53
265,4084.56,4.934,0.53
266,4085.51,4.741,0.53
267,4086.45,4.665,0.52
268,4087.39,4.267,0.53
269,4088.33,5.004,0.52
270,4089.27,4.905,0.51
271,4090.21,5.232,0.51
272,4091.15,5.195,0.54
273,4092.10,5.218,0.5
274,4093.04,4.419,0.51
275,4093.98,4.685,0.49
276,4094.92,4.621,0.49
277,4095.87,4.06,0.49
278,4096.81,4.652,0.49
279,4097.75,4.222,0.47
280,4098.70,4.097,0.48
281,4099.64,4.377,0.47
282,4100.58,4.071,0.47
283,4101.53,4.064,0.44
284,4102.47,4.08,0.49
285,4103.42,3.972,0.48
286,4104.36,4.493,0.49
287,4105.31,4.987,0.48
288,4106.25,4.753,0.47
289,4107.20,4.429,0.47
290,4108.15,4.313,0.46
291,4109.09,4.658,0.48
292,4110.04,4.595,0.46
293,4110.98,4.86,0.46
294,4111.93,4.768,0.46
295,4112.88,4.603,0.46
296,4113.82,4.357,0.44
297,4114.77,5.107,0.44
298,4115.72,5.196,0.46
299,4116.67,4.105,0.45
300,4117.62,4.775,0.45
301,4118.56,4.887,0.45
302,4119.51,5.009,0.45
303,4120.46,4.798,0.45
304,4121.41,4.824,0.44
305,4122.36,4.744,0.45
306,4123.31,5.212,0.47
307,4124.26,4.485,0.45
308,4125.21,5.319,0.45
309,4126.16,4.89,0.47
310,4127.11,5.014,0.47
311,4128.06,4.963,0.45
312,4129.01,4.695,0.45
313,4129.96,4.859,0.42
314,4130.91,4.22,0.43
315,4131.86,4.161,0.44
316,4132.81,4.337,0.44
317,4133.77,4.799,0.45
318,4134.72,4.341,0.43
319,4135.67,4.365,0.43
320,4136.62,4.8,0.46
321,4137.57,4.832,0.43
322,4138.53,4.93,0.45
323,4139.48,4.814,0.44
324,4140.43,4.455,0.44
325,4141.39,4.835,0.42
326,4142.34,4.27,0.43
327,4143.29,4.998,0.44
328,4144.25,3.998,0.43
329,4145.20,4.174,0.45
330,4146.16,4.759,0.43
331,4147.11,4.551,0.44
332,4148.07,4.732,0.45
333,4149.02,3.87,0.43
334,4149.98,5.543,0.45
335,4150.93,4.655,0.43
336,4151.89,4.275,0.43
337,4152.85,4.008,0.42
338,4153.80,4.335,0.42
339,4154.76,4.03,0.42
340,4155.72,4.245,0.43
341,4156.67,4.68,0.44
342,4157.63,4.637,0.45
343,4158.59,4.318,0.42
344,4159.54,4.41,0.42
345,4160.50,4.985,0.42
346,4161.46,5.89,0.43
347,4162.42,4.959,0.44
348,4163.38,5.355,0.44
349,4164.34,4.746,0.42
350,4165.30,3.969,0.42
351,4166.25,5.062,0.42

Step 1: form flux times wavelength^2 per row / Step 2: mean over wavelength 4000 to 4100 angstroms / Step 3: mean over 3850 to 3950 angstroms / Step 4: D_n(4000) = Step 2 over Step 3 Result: 1.88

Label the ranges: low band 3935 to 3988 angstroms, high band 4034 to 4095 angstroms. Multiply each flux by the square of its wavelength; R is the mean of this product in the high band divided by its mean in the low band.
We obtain 1.8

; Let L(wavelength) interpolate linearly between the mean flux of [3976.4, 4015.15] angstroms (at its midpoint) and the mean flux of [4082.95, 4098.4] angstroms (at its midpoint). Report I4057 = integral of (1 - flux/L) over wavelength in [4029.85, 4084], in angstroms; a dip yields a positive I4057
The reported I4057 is -1.0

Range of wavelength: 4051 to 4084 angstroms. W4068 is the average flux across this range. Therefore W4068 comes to 4.73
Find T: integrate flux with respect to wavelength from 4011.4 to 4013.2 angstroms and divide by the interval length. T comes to 5.28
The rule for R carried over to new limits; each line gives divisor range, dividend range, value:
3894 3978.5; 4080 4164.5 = 1.84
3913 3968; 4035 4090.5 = 1.89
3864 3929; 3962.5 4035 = 1.48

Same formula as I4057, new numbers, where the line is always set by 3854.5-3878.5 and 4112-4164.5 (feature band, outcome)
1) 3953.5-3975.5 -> 5.42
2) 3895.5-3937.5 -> -2.31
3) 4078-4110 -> -2.46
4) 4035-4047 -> -3.36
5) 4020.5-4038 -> -4.88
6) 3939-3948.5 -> 0.95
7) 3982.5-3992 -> -2.50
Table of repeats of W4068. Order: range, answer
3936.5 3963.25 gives 2.88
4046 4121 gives 4.66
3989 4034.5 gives 4.75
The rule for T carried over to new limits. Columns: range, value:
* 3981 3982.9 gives 4.16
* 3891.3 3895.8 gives 3.14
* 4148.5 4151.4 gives 4.7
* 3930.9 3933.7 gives 1.64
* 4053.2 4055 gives 4.88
